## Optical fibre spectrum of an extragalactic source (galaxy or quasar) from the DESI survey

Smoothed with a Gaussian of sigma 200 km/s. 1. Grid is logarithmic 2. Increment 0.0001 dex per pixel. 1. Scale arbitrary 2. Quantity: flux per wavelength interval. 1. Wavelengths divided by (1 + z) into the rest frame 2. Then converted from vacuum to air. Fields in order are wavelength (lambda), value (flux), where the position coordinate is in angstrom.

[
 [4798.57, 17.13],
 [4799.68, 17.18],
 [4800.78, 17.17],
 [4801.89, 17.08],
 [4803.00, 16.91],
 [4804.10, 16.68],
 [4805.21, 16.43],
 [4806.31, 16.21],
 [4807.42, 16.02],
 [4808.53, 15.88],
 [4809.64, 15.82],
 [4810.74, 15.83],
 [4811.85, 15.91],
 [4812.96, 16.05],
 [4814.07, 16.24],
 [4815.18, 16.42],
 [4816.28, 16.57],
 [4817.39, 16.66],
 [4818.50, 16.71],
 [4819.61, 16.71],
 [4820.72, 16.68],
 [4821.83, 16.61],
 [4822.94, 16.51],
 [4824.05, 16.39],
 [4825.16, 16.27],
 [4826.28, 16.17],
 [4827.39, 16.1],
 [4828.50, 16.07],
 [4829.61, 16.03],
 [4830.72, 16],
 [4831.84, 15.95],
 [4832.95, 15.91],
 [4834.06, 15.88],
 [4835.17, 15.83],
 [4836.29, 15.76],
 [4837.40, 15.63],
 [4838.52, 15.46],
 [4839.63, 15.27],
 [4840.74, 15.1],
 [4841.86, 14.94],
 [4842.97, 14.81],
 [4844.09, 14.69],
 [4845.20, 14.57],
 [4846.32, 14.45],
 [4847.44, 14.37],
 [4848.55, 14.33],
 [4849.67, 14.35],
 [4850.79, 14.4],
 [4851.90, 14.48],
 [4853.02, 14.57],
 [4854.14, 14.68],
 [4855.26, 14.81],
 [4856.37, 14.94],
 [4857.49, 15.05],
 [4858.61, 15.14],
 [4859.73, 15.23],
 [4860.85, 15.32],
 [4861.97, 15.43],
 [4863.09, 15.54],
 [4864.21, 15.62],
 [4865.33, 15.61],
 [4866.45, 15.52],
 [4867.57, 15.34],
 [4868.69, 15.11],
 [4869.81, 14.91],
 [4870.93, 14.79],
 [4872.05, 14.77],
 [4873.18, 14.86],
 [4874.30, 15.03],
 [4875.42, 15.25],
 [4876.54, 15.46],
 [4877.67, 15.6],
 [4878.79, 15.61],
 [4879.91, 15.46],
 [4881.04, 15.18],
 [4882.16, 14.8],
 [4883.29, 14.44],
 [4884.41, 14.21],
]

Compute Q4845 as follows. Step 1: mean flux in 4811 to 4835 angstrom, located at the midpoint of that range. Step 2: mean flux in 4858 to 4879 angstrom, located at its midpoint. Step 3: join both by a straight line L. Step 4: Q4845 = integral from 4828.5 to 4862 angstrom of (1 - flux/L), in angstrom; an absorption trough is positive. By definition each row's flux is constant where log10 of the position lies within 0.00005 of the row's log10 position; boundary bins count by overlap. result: 1.4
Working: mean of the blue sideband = 16.3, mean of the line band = 15.1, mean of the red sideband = 15.3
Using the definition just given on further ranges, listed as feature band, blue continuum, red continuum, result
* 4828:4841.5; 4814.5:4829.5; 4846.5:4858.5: -0.04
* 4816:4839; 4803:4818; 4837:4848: -0.95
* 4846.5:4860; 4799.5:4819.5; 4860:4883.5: 0.79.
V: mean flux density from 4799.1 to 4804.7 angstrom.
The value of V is 17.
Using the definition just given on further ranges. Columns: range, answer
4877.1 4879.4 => 15.6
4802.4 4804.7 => 16.8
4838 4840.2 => 15.4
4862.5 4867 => 15.6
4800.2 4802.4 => 17.1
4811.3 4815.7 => 16.1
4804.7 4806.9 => 16.3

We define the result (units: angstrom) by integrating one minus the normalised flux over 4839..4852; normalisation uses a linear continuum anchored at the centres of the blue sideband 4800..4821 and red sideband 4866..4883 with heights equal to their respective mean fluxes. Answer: 0.89 angstrom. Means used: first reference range 16.4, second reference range 15.2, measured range 14.7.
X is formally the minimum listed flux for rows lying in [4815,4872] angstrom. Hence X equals 14.33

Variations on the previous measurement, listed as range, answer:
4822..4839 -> 15.46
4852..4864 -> 14.57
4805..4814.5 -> 15.82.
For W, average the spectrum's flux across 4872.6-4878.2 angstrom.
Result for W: 15.2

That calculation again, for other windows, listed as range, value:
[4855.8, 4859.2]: 15.1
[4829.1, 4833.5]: 16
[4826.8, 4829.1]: 16.1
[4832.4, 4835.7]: 15.9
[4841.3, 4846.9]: 14.7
